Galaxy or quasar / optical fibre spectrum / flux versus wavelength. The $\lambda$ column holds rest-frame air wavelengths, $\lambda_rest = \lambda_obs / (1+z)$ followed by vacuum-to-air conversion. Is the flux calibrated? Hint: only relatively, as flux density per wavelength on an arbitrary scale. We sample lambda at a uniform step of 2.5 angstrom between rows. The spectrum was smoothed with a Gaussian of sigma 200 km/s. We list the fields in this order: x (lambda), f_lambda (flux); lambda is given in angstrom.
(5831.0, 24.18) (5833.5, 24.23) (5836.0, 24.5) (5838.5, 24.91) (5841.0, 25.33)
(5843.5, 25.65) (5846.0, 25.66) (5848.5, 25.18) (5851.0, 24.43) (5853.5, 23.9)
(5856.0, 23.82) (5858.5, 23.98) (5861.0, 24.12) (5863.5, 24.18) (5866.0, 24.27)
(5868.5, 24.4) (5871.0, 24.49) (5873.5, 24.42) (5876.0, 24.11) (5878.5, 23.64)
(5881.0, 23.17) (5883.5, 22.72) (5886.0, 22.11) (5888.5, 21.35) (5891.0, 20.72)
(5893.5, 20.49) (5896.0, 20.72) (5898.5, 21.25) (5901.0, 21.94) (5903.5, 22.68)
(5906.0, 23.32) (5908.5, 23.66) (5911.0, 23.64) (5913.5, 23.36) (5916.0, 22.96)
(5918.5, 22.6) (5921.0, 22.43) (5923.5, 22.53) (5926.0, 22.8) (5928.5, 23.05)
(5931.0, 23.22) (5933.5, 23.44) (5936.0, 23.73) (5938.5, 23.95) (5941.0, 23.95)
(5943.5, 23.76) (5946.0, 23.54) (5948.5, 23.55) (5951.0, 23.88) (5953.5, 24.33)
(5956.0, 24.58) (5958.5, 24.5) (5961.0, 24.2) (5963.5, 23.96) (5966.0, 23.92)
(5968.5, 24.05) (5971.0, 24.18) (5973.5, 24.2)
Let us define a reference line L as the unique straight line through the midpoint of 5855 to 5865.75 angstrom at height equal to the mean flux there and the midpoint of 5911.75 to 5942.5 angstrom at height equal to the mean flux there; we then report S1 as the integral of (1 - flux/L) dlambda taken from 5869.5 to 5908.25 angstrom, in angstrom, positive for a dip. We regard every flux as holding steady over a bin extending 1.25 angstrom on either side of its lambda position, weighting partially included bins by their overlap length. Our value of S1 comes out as 1.9 angstrom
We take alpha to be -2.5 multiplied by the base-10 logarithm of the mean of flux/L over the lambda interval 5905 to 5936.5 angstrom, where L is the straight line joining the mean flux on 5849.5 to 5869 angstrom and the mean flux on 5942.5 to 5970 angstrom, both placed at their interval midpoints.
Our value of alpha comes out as 0.04 mag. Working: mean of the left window 24.1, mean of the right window 24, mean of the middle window 23.1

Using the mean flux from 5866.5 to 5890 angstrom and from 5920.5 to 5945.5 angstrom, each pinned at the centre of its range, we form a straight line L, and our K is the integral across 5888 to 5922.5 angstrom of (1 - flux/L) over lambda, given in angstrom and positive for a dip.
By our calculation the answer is 1.63 angstrom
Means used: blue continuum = 23.4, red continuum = 23.3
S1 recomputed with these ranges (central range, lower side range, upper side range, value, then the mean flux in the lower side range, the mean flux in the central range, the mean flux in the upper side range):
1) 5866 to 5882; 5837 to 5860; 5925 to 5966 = 0.28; 24.8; 24.1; 23.8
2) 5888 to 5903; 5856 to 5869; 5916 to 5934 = 1.48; 24.1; 21.1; 22.8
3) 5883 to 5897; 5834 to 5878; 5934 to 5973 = 1.76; 24.5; 21.3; 24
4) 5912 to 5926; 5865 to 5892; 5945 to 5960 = 0.53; 23.2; 22.8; 24.1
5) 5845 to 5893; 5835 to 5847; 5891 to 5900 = -1.46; 25.2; 23.7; 20.8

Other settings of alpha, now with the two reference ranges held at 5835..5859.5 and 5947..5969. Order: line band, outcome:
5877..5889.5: 0.09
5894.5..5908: 0.11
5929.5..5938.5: 0.03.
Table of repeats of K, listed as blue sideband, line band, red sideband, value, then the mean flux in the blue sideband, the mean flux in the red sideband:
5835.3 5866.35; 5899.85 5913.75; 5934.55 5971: 0.7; 24.6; 24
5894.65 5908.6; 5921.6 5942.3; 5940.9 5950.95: -0.1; 22.1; 23.7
